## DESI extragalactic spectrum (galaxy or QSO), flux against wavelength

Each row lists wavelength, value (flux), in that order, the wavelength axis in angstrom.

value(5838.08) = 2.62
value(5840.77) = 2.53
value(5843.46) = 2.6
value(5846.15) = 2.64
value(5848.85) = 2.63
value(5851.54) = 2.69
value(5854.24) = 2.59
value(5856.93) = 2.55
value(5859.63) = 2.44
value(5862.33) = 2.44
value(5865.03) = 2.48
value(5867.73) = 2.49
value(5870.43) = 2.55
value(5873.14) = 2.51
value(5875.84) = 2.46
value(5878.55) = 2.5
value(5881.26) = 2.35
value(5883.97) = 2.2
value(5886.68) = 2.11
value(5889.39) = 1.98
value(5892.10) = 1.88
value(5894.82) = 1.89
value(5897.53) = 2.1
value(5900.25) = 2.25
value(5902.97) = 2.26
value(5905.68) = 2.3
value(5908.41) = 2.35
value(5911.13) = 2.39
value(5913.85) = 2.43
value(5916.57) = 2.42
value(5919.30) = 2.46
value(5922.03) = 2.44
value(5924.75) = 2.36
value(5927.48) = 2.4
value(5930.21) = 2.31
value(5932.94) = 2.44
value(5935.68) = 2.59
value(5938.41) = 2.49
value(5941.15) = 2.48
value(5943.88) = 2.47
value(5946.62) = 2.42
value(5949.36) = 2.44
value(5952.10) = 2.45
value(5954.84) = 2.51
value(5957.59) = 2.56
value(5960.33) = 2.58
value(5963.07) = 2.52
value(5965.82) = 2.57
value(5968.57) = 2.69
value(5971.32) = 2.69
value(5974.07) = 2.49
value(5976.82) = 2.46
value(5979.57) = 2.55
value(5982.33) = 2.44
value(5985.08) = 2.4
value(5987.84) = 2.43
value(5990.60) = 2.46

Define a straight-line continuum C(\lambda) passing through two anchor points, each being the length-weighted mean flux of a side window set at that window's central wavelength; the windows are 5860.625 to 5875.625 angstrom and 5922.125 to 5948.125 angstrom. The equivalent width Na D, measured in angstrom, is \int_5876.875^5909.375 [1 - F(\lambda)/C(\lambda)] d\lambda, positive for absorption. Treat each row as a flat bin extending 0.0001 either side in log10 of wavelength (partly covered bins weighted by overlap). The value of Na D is 3.82 angstrom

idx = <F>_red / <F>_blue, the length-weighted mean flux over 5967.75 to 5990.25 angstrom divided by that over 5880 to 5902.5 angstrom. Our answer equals 1.20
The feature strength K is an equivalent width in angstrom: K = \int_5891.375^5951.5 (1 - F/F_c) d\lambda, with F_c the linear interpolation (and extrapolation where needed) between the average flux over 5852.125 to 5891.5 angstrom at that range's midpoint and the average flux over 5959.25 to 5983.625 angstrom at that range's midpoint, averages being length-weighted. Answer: 3.08 angstrom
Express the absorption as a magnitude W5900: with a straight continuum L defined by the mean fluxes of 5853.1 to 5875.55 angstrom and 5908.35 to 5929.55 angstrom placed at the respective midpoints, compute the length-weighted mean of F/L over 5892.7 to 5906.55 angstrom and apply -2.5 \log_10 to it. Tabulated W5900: 0.14 mag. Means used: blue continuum 2.5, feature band 2.14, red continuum 2.41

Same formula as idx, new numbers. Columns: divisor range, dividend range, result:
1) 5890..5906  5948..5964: 1.20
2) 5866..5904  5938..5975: 1.12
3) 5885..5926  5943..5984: 1.13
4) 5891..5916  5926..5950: 1.10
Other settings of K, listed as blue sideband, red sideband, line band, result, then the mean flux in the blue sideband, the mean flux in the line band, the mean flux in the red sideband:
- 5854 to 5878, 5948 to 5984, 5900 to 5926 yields 1.48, 2.5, 2.37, 2.53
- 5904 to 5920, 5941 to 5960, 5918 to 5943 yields -0.10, 2.39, 2.44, 2.48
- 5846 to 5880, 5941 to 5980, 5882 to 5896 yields 2.78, 2.53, 2.03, 2.53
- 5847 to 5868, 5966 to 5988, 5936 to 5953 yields 0.43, 2.54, 2.47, 2.53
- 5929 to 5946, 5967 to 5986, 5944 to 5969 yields -0.19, 2.46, 2.52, 2.54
